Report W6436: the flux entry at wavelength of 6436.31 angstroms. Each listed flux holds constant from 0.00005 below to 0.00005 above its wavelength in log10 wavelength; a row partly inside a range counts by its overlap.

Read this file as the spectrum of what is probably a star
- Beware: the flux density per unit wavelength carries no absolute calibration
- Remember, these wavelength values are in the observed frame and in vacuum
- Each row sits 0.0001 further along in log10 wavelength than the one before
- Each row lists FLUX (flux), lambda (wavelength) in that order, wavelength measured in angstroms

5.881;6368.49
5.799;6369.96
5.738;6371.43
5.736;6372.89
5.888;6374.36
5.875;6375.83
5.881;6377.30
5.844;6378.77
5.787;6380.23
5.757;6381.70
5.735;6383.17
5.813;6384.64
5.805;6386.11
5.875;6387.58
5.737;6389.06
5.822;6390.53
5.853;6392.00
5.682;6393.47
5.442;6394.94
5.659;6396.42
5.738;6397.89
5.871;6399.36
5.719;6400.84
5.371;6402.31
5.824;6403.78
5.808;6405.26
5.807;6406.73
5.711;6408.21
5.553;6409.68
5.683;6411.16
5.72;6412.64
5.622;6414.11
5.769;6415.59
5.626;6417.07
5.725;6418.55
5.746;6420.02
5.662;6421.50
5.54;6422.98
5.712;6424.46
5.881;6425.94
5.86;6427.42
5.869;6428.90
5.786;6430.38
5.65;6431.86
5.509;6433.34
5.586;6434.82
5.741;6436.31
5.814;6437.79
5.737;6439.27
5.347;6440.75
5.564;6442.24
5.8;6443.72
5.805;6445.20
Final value 5.741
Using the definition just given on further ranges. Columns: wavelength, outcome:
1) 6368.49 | 5.881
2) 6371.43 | 5.738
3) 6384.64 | 5.813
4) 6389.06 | 5.737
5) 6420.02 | 5.746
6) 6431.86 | 5.65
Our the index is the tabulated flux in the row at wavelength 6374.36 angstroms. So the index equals 5.888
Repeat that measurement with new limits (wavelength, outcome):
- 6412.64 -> 5.72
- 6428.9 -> 5.869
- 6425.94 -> 5.881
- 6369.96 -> 5.799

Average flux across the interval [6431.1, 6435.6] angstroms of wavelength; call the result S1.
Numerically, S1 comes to 5.58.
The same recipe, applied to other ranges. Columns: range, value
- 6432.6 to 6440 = 5.68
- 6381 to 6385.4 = 5.77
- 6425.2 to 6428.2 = 5.87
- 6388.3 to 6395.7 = 5.7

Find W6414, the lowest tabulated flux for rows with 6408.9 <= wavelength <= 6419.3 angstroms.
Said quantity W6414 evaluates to 5.553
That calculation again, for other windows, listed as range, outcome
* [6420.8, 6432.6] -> 5.54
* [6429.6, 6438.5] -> 5.509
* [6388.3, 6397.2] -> 5.442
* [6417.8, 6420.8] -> 5.725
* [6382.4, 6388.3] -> 5.735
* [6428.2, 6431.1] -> 5.786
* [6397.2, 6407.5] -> 5.371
